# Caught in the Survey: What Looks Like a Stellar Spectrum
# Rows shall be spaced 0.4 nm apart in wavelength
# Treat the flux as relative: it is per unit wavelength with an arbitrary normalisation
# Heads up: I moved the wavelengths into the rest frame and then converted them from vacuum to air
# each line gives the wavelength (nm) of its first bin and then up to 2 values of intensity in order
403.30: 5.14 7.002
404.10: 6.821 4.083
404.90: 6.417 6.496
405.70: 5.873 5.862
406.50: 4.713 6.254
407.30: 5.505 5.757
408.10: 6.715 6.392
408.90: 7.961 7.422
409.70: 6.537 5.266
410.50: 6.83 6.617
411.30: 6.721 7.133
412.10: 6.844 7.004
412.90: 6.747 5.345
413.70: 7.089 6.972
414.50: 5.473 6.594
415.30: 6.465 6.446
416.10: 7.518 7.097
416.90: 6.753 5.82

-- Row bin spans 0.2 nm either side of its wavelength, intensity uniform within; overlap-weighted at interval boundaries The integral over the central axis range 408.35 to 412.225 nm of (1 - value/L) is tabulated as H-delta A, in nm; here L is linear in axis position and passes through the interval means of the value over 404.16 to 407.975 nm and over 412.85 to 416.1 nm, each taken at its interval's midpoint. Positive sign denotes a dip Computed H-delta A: -0.44 nm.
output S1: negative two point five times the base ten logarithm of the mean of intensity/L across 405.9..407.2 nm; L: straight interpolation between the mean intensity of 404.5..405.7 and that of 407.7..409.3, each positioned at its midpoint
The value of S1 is 0.14 mag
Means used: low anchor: 5.96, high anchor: 6.91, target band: 5.6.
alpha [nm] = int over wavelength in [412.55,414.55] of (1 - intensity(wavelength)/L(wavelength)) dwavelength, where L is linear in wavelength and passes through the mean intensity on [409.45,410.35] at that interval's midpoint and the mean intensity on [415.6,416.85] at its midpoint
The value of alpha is 0.05 nm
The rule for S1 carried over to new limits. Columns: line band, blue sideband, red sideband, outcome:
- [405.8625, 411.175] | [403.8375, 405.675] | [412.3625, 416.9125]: -0.01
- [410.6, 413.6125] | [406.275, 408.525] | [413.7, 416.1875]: -0.06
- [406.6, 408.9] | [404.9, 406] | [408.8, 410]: 0.08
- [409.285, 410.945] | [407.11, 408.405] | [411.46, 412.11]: 0.03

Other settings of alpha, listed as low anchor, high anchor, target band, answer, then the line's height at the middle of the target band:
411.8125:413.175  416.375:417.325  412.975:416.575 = 0.09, 6.72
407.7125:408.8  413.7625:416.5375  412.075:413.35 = 0.01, 6.61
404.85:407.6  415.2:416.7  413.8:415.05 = 0.06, 6.74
